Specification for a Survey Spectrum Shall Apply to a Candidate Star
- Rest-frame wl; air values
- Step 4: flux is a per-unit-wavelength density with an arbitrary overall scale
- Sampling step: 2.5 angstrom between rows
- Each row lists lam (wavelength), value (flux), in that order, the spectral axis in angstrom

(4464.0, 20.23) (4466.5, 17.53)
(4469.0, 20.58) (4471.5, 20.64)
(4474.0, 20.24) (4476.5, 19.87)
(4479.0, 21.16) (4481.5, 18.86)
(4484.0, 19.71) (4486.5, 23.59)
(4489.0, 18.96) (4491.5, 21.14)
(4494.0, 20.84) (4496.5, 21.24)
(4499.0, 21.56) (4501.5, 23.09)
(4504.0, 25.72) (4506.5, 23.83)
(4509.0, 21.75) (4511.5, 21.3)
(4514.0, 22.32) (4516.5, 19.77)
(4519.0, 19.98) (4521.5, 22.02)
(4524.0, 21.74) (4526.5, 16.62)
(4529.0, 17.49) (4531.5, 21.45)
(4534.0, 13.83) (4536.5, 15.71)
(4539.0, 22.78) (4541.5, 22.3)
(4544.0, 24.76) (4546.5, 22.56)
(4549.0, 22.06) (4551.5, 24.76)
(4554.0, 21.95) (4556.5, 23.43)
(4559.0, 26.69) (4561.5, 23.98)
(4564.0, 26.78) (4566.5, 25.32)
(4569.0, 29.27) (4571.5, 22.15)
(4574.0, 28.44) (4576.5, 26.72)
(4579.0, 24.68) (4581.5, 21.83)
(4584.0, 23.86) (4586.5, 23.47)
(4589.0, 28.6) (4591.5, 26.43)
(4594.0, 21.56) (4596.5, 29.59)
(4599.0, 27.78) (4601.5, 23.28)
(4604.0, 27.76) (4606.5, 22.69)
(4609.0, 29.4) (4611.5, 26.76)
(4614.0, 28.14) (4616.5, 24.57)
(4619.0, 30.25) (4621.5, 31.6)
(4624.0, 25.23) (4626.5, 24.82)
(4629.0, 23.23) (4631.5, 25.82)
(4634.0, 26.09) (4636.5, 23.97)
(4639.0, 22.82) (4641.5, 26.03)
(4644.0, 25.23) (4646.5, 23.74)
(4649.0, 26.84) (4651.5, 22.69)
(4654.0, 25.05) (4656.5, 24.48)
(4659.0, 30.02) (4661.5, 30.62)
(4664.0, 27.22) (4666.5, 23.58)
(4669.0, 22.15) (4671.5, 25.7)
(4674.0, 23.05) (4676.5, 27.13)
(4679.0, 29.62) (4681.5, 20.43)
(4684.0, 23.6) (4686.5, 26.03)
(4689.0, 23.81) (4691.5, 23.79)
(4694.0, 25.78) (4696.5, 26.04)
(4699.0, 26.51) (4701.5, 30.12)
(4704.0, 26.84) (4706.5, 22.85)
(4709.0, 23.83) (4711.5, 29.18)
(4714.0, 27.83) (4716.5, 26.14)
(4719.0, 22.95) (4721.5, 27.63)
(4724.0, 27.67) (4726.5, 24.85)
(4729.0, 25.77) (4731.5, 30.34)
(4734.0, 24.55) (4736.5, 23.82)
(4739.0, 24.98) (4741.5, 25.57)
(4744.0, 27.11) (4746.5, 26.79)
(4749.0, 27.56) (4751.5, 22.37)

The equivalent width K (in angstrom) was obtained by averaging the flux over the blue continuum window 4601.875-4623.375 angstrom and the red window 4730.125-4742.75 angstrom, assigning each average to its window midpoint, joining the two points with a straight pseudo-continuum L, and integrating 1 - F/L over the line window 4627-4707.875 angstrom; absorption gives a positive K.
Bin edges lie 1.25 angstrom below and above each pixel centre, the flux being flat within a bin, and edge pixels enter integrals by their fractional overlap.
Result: 4.2 angstrom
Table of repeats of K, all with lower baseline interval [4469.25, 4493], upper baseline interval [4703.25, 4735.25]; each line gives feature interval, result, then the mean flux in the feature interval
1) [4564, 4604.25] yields -4.8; 25.7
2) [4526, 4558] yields 1.6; 20.9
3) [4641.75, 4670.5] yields -1.1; 25.6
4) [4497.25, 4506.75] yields -1.1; 23.4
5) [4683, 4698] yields 0.4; 24.9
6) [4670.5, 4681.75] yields -0.2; 25.6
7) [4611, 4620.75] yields -1.6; 27.7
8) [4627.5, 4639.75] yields -0.2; 24.5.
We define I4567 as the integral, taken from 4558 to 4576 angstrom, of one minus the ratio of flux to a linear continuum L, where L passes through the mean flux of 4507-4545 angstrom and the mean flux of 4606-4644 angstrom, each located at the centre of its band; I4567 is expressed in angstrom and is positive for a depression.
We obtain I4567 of -2.7 angstrom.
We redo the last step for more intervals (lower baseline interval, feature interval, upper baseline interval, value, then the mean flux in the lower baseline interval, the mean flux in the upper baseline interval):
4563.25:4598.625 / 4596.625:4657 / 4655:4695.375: -0.70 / 25.7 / 25.4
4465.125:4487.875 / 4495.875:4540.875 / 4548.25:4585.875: 3.20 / 20.2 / 24.8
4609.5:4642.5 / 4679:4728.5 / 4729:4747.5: 0.88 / 26.2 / 26.1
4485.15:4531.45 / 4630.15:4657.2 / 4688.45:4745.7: -0.49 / 21.3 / 26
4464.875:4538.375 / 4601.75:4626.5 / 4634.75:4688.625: -3.40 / 20.5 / 25.2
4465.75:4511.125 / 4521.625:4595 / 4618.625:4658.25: 0.23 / 21.2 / 25.4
